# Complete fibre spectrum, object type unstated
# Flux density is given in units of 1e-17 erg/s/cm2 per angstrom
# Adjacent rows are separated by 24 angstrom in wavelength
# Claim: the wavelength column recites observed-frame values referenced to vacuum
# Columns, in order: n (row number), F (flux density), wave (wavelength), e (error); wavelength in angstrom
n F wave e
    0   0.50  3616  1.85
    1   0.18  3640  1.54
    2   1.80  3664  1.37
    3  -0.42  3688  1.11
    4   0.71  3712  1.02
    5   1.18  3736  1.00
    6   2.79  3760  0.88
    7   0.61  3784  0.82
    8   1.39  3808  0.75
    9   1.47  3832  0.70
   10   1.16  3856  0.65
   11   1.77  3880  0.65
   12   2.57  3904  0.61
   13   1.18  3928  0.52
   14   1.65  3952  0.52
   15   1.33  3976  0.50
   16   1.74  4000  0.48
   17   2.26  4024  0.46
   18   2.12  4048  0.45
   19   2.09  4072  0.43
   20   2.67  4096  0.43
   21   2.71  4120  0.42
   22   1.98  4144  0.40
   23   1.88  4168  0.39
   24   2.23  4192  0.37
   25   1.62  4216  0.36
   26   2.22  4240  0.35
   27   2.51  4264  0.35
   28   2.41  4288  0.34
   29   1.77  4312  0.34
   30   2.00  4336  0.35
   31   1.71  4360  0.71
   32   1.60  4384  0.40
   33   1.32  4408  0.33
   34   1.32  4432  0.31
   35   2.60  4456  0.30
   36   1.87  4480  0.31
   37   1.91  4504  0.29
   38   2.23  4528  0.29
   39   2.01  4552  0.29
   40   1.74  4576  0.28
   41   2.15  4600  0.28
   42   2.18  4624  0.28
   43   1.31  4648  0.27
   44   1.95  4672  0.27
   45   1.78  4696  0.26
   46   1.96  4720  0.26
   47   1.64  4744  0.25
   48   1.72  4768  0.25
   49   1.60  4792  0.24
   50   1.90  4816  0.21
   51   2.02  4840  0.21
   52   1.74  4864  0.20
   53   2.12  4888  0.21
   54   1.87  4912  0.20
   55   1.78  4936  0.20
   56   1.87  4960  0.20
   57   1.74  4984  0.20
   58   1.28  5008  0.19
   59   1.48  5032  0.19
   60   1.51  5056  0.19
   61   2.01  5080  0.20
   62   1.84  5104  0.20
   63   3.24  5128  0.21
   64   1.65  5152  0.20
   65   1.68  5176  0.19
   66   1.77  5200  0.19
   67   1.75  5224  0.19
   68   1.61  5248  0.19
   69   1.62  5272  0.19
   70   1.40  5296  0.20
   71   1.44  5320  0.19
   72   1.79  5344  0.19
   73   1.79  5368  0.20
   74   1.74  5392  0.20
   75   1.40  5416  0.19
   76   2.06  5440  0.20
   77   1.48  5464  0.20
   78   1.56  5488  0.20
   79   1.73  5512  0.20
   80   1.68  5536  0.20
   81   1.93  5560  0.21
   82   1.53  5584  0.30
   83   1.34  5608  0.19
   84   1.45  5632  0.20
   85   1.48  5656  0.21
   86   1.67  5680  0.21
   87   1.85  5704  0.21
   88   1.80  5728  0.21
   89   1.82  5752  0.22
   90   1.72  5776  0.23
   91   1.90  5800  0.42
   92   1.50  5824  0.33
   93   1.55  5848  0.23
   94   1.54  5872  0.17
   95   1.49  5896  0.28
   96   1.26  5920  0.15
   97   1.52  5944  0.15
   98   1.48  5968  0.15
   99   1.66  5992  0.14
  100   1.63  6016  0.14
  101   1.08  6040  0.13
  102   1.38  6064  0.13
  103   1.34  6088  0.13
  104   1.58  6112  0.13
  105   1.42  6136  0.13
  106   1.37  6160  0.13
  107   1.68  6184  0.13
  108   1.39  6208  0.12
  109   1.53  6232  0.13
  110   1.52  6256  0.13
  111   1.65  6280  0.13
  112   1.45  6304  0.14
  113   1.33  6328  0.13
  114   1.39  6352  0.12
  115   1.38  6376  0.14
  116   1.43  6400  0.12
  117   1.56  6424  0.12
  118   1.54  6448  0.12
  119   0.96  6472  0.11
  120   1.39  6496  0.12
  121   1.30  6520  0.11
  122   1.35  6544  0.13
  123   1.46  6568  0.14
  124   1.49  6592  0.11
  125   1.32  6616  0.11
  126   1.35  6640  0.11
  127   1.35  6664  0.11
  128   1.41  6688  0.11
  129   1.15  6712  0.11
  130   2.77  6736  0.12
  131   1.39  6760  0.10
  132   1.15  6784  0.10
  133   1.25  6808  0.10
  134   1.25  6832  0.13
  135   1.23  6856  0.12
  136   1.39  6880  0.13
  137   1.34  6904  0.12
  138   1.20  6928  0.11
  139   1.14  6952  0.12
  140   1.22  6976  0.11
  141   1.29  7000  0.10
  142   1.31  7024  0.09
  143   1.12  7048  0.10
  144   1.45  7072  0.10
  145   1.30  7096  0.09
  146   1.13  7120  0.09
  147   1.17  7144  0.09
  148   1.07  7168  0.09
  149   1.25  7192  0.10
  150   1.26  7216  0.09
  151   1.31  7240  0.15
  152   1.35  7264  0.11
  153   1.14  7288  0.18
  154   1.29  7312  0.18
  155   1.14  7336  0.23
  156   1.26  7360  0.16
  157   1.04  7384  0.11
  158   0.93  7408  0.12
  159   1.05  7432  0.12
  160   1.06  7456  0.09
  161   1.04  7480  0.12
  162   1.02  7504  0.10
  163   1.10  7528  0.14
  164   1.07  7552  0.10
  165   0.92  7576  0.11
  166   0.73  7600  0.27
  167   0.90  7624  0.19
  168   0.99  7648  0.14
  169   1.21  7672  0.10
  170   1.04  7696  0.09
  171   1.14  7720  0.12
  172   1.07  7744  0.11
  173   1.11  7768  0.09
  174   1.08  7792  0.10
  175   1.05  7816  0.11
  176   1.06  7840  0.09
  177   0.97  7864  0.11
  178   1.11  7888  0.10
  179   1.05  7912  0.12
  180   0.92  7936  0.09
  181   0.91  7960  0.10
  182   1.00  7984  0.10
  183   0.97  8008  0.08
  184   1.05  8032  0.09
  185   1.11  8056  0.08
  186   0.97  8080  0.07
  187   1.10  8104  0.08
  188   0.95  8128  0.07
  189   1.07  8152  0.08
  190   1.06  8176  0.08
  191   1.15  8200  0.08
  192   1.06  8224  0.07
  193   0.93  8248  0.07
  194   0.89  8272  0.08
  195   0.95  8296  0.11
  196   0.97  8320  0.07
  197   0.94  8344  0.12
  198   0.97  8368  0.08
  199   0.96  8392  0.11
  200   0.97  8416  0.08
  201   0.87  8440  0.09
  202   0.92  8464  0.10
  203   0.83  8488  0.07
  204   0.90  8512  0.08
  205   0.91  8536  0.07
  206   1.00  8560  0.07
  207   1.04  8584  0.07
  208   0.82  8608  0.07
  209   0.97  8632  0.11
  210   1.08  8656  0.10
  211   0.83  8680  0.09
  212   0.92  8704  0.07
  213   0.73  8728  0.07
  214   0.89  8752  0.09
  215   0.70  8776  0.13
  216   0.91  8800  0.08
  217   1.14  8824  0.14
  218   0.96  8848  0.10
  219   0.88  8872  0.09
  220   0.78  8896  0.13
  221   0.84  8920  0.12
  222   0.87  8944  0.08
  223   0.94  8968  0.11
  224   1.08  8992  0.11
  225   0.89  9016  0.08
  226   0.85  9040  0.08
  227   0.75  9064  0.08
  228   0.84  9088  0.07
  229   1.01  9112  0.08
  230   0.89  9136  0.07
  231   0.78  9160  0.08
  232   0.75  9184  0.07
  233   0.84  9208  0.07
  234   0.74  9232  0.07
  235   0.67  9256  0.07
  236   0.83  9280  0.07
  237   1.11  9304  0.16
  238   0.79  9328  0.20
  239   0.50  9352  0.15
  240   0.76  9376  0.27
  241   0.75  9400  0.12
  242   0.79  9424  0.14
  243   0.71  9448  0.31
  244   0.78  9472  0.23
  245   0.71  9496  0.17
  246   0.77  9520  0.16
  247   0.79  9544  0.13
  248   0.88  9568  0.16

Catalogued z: 0.03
